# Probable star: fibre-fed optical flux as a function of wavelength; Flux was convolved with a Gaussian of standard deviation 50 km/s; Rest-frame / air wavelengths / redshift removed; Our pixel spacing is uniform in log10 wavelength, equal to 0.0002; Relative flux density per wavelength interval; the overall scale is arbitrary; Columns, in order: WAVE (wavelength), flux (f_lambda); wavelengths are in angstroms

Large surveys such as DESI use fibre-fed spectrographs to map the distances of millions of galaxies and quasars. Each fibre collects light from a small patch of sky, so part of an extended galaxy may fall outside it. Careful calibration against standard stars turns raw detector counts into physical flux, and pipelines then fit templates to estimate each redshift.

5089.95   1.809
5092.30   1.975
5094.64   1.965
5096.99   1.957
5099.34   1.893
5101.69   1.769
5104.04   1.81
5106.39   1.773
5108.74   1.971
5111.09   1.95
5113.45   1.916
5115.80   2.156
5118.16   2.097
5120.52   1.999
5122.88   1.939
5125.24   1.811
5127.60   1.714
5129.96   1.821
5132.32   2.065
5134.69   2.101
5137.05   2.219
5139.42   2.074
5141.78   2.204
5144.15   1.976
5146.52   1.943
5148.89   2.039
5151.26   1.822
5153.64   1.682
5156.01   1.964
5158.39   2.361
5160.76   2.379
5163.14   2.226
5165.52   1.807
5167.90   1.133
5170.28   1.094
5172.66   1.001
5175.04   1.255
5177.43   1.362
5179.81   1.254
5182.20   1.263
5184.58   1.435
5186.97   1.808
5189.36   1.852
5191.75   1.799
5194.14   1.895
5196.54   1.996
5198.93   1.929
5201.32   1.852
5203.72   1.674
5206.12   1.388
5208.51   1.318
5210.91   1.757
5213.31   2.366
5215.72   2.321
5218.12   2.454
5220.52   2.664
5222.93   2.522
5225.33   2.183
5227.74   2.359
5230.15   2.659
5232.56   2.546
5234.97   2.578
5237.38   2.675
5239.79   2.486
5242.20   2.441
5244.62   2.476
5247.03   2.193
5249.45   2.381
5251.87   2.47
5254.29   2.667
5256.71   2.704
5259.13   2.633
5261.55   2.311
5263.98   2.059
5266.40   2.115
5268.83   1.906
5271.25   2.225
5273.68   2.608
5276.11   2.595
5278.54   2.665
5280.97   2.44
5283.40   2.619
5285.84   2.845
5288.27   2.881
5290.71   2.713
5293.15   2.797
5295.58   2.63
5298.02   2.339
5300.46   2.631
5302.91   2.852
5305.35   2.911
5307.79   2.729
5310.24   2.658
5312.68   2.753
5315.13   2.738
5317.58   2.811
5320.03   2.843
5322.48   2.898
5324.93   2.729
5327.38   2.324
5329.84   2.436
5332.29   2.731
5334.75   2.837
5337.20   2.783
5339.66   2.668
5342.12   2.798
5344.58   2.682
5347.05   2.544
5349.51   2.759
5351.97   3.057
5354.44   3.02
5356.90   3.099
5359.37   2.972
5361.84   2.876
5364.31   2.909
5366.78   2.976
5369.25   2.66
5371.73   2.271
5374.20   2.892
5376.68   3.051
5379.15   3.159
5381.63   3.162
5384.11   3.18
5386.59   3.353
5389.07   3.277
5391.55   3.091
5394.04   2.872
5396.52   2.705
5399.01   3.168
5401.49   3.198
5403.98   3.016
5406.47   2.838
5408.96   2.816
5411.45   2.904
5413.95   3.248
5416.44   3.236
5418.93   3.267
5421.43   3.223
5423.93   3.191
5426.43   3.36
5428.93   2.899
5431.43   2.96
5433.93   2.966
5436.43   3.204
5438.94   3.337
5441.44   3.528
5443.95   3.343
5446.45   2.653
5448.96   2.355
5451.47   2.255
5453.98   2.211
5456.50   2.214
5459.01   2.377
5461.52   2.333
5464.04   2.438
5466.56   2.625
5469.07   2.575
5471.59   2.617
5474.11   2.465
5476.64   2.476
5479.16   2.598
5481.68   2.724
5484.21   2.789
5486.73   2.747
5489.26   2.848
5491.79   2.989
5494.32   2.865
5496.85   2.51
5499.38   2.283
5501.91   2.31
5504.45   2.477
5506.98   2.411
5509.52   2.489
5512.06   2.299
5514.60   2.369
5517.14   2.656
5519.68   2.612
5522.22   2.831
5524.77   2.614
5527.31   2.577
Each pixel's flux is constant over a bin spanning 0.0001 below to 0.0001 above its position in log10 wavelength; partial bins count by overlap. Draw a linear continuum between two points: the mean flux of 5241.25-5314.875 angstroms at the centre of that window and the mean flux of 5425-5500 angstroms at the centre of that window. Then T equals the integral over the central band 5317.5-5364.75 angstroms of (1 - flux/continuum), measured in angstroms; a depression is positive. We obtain -3.27 angstroms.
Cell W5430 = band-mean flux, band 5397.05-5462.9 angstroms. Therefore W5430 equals 2.92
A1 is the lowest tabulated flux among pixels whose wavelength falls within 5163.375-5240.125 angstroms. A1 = 1.001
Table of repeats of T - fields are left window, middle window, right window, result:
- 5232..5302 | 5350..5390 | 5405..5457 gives -2.8 angstroms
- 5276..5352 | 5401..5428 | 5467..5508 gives -4.7 angstroms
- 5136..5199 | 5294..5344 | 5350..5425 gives -1.5 angstroms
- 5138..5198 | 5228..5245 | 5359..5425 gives -3.3 angstroms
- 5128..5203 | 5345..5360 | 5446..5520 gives -4.6 angstroms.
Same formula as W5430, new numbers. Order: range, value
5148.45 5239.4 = 1.92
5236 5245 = 2.53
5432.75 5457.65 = 2.81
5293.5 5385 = 2.79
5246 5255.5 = 2.43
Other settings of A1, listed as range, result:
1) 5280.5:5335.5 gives 2.324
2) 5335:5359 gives 2.544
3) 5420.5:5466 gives 2.211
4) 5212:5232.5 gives 2.183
